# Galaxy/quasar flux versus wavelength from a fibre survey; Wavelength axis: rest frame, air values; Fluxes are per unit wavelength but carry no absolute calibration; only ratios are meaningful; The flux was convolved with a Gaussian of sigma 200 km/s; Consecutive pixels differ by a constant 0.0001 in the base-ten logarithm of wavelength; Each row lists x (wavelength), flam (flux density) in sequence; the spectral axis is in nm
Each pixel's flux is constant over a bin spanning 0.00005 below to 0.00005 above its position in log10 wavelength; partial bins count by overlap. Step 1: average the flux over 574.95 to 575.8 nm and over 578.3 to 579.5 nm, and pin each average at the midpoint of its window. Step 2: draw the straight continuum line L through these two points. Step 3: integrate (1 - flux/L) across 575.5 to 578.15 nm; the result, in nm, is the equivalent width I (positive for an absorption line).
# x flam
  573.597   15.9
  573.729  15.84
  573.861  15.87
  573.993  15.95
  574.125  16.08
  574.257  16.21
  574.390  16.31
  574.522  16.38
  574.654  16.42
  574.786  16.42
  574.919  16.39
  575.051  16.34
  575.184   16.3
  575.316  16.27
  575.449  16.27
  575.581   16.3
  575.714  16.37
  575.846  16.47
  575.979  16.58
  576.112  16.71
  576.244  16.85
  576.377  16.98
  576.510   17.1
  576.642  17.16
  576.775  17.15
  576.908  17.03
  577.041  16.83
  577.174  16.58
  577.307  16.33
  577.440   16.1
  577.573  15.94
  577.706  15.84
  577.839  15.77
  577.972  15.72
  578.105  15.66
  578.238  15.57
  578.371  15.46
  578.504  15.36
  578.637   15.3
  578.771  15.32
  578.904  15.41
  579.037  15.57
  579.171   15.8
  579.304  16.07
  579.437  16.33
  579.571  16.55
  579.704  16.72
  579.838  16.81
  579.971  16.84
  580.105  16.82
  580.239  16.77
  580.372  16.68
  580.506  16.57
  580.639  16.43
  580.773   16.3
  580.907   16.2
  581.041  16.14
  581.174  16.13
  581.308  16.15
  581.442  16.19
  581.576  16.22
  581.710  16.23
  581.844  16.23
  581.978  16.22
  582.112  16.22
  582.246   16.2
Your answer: -0.07 nm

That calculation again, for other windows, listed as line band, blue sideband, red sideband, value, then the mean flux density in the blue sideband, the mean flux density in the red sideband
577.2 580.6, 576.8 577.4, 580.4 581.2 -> 0.092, 16.7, 16.3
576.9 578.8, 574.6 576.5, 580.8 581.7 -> 0.054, 16.5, 16.2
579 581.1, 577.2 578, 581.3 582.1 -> -0.040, 16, 16.2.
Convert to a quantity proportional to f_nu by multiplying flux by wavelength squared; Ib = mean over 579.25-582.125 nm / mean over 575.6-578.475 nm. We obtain 1.0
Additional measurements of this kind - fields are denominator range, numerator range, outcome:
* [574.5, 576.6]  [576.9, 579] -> 0.97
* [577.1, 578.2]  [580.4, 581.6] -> 1.03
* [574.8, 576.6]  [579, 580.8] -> 1.01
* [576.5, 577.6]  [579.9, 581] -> 1.00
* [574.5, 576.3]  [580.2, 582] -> 1.01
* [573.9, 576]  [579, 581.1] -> 1.03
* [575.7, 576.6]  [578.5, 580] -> 0.97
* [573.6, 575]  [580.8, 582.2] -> 1.03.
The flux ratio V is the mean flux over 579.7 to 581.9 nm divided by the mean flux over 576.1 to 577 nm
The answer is 0.97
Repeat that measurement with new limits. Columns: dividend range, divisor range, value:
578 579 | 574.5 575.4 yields 0.95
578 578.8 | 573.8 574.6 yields 0.96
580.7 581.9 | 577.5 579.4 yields 1.03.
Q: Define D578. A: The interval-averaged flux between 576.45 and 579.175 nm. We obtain 16.1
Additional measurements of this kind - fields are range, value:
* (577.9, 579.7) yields 15.7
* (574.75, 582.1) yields 16.3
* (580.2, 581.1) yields 16.4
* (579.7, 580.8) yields 16.7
